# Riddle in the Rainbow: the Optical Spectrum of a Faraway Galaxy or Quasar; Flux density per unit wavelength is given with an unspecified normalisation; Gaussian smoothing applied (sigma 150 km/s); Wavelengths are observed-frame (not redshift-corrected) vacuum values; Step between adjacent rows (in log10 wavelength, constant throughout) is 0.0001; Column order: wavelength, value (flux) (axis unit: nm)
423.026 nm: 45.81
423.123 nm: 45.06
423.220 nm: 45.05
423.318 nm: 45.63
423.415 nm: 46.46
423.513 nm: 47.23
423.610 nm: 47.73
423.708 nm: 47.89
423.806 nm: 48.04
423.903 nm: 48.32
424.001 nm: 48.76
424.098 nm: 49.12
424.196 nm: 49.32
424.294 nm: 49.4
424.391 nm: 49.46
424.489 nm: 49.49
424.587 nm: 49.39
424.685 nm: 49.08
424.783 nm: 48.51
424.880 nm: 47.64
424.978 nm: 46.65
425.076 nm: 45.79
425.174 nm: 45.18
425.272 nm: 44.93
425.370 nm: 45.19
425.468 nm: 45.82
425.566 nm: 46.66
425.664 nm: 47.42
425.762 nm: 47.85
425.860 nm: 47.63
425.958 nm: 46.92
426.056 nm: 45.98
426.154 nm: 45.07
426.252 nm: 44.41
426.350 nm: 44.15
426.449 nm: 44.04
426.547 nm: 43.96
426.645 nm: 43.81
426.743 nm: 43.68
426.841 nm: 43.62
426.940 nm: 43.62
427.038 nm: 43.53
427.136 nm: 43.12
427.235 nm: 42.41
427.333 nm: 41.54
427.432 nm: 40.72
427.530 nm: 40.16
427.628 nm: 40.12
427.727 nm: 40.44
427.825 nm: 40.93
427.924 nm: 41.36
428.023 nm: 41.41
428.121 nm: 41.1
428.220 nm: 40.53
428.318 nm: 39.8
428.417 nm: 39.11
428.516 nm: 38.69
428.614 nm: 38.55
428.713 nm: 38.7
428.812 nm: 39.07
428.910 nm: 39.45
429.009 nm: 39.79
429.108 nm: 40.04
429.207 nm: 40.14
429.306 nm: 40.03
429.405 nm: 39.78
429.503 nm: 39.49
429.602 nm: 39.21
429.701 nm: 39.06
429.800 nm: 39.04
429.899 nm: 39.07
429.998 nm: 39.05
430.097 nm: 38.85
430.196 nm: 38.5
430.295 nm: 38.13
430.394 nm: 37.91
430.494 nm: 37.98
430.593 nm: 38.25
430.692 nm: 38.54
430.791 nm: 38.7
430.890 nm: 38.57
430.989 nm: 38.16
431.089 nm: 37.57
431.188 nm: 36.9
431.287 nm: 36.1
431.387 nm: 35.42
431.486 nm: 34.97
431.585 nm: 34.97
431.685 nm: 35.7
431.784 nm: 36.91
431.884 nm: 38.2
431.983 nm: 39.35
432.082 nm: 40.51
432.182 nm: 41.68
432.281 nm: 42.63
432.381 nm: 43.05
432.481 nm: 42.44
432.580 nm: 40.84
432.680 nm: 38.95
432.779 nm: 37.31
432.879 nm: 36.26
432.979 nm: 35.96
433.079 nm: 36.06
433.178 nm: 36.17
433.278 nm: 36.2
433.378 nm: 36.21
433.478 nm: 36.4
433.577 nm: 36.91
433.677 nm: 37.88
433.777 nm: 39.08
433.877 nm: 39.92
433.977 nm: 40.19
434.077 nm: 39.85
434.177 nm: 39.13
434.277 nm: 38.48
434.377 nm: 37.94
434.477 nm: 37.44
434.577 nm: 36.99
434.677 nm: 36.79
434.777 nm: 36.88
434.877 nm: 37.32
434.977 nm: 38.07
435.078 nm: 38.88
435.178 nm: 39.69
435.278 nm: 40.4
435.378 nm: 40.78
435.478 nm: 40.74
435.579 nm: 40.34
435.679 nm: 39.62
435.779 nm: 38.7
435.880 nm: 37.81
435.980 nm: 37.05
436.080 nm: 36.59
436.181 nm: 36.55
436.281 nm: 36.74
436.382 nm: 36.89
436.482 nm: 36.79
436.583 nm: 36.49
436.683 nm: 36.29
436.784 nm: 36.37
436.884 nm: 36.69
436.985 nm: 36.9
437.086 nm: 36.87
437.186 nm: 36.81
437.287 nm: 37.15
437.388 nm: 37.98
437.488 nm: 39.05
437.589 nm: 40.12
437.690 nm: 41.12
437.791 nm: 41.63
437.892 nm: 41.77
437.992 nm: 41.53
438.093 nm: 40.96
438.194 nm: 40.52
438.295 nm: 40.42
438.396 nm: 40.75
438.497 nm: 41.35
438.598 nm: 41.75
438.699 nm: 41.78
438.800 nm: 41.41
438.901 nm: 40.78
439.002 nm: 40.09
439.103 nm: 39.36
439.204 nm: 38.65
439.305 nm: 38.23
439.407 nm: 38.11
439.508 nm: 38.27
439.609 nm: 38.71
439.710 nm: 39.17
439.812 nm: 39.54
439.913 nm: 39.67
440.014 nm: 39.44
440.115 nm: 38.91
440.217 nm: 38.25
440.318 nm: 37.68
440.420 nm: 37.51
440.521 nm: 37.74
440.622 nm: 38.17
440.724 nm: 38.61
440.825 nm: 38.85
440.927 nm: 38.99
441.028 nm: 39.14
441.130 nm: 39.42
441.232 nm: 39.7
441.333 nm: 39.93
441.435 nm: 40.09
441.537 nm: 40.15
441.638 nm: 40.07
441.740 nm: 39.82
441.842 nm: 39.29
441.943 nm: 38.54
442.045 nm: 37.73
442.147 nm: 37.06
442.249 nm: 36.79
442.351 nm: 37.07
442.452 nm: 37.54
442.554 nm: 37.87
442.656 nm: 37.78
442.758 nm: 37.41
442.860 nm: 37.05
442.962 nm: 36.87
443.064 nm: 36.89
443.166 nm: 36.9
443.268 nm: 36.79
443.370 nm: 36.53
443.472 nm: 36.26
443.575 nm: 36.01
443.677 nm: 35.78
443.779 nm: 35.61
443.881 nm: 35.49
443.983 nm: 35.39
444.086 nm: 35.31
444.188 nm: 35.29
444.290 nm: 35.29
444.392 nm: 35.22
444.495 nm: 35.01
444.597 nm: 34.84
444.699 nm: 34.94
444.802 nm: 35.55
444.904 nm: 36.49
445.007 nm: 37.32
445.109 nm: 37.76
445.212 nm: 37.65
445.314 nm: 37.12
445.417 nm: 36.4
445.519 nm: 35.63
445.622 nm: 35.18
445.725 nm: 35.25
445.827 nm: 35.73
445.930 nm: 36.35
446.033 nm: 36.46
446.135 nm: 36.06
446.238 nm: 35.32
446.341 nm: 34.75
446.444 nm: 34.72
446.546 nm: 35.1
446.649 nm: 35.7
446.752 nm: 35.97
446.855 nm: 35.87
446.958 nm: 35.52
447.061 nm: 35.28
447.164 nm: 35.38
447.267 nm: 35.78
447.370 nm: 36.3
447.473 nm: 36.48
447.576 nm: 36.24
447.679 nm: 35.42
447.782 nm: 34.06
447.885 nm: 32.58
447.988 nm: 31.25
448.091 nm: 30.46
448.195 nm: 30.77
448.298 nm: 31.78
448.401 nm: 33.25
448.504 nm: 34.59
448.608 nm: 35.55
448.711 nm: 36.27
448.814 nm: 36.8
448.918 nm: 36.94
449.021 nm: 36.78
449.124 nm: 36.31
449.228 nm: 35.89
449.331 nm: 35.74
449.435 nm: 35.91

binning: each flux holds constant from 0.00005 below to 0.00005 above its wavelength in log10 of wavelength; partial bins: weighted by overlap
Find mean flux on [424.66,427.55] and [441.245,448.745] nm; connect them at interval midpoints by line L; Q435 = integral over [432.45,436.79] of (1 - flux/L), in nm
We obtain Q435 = 0.31 nm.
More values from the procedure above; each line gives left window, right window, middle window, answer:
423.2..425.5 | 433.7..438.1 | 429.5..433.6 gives 0.36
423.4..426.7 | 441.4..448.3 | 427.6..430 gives 0.27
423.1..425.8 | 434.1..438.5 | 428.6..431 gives 0.25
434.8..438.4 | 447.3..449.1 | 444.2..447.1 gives -0.03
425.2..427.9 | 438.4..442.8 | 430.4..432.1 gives 0.20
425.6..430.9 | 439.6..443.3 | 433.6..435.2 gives 0.06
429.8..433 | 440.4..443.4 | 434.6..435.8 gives -0.02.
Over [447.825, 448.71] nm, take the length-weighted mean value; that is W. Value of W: 32.8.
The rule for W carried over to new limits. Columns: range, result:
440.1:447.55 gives 36.9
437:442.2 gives 39.4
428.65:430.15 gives 39.4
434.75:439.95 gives 39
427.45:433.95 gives 38.8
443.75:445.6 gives 35.9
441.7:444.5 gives 36.7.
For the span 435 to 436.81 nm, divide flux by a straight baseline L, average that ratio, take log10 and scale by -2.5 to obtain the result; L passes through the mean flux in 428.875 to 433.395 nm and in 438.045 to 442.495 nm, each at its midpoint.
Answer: 0.019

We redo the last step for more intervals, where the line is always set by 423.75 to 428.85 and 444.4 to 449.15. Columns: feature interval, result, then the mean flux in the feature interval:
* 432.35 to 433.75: 0.098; 37.9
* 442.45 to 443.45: -0.003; 37.1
